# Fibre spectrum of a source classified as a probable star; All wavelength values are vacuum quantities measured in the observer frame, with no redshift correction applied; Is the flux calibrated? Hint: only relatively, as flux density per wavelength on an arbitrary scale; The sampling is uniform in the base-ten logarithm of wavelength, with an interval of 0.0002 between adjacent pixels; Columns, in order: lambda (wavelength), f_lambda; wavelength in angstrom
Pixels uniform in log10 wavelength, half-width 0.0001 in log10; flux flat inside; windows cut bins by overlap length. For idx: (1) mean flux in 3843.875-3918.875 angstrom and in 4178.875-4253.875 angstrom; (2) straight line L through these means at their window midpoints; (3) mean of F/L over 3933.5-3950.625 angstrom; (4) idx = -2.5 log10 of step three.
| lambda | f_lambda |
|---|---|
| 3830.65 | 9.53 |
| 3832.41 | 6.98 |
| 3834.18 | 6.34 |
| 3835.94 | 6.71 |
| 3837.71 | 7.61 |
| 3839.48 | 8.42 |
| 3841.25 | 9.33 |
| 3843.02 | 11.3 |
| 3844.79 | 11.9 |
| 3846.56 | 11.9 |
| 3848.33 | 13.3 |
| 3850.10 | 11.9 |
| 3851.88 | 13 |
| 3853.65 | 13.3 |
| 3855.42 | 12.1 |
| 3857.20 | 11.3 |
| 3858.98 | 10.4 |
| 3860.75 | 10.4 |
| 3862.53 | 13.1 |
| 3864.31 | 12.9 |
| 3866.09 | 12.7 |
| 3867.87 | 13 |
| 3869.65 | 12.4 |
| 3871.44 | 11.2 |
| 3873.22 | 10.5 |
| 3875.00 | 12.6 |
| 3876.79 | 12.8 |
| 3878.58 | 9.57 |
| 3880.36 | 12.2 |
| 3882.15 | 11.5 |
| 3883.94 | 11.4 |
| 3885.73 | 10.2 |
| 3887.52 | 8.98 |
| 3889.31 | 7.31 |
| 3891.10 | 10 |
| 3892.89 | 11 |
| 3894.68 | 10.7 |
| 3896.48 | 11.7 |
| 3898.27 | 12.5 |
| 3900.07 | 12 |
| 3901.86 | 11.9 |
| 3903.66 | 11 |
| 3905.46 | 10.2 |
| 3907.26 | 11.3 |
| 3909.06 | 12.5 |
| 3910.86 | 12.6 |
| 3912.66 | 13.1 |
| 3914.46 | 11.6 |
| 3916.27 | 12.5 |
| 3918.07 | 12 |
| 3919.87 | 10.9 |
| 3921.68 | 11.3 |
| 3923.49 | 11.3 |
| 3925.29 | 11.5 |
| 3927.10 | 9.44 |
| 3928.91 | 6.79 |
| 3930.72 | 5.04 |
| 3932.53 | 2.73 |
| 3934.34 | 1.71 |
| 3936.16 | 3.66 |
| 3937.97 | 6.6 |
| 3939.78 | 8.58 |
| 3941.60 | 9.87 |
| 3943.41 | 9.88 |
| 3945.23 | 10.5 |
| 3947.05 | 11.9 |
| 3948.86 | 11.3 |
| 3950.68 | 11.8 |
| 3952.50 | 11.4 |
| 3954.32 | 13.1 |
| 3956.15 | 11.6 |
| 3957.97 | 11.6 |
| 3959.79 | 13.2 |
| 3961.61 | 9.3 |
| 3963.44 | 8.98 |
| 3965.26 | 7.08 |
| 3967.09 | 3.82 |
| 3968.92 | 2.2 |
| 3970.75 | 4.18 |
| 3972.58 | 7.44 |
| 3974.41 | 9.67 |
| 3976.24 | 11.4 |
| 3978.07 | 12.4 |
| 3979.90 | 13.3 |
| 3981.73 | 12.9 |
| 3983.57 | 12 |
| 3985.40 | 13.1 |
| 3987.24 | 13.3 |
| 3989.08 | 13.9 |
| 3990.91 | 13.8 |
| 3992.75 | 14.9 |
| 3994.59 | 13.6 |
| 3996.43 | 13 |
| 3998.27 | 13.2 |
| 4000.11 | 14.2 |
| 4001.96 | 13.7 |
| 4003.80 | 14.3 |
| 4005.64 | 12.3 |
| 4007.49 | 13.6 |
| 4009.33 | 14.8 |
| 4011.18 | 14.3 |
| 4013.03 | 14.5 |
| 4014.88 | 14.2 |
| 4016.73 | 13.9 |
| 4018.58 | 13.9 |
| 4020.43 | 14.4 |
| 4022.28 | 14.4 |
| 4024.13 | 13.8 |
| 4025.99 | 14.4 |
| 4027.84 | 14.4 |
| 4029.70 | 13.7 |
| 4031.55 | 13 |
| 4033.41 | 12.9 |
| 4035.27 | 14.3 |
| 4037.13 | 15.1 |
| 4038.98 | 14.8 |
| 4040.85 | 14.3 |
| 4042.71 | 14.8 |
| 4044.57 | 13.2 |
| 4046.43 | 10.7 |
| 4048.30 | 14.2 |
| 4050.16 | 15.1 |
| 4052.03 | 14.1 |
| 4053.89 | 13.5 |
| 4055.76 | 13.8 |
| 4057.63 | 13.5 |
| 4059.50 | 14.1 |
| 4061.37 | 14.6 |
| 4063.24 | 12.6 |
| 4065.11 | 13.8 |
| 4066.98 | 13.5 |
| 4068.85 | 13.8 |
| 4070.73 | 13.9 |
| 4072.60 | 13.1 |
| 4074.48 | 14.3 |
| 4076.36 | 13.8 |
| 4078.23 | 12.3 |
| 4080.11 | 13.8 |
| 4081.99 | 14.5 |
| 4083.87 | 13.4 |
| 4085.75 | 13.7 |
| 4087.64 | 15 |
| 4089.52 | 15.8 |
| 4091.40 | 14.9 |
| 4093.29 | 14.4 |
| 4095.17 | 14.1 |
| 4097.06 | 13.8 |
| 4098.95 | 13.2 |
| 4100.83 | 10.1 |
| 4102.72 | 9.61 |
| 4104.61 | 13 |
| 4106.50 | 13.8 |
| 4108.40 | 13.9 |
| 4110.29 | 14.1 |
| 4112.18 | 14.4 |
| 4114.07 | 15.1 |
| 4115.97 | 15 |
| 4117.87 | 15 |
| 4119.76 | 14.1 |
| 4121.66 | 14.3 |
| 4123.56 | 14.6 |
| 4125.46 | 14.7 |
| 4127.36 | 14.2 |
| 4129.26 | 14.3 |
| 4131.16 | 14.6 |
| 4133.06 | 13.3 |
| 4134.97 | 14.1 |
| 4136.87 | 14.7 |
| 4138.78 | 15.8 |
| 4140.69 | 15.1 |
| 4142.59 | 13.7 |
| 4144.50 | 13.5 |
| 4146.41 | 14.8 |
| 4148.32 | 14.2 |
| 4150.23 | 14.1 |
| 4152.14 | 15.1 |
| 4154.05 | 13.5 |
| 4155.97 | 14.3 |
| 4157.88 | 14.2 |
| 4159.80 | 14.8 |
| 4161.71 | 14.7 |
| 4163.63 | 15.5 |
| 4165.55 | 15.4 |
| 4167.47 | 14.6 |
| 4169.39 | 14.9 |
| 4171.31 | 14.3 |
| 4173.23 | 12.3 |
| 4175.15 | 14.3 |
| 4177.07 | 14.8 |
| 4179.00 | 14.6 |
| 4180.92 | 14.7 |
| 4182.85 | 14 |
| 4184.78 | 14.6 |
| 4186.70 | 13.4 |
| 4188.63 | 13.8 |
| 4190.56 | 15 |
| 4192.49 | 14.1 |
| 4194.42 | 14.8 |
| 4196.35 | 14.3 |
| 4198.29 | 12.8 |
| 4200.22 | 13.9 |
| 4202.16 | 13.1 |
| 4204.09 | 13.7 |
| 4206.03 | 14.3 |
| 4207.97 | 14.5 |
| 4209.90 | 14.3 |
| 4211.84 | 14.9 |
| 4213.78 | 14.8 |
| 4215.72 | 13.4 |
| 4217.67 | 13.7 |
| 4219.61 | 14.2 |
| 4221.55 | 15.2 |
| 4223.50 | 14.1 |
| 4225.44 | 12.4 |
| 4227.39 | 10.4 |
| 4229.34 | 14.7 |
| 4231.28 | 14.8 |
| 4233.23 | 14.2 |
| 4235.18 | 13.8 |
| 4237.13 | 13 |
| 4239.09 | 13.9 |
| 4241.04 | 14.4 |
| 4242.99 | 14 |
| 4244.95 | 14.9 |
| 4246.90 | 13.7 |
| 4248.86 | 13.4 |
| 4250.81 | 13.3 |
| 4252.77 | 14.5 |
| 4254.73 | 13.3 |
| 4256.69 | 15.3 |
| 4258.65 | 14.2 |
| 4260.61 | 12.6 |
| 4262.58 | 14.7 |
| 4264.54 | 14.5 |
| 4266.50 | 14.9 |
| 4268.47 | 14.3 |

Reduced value 0.39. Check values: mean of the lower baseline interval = 11.6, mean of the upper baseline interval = 14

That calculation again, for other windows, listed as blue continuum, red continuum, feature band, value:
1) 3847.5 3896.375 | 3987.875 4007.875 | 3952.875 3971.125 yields 0.44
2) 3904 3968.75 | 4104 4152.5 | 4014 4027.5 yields -0.20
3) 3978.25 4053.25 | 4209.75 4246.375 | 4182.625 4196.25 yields -0.03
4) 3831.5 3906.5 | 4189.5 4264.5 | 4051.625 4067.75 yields -0.10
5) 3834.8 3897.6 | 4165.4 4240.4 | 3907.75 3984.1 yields 0.22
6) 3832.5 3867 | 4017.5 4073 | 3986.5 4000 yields -0.05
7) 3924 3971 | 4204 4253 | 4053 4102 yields -0.24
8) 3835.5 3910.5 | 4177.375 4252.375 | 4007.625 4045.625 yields -0.14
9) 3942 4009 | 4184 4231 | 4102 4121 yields -0.08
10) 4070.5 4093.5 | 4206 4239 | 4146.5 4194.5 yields -0.03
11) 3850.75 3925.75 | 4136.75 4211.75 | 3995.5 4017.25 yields -0.09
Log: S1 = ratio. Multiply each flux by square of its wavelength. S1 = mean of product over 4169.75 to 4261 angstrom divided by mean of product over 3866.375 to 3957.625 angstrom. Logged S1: 1.56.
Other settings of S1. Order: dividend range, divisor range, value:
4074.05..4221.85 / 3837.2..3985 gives 1.53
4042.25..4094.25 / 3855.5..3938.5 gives 1.44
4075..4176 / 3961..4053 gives 1.19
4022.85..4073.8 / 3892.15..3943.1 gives 1.50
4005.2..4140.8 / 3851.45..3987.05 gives 1.45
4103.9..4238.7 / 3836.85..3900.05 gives 1.46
